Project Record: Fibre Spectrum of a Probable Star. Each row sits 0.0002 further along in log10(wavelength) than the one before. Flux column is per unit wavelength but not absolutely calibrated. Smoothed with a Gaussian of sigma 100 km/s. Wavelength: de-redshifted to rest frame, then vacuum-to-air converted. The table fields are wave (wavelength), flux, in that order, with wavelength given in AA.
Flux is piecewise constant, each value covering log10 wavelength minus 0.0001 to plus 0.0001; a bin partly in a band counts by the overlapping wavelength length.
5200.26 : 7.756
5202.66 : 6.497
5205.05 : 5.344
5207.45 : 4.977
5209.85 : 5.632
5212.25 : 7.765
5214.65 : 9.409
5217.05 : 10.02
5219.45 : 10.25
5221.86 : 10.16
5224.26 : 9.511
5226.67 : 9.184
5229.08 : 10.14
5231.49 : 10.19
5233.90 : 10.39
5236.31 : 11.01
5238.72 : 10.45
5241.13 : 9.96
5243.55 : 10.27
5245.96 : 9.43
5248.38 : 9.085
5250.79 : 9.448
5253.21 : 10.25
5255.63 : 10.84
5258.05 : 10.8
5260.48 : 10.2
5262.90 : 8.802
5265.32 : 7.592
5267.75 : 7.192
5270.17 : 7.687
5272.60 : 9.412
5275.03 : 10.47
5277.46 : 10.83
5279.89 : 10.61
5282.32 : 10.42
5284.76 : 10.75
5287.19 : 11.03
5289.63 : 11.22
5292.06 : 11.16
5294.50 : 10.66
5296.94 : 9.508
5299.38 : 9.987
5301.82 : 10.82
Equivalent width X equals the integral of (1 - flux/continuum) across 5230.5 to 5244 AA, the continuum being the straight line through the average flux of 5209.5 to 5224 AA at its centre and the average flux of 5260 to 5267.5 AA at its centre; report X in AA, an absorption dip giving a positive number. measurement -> -2.3 AA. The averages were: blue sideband 9.11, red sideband 8.52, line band 10.4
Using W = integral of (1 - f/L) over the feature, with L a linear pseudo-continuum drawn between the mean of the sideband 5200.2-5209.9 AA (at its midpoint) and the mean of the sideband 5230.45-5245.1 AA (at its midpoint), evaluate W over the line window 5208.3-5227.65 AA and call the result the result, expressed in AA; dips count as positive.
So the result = -3.12 AA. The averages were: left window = 5.89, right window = 10.4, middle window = 8.92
